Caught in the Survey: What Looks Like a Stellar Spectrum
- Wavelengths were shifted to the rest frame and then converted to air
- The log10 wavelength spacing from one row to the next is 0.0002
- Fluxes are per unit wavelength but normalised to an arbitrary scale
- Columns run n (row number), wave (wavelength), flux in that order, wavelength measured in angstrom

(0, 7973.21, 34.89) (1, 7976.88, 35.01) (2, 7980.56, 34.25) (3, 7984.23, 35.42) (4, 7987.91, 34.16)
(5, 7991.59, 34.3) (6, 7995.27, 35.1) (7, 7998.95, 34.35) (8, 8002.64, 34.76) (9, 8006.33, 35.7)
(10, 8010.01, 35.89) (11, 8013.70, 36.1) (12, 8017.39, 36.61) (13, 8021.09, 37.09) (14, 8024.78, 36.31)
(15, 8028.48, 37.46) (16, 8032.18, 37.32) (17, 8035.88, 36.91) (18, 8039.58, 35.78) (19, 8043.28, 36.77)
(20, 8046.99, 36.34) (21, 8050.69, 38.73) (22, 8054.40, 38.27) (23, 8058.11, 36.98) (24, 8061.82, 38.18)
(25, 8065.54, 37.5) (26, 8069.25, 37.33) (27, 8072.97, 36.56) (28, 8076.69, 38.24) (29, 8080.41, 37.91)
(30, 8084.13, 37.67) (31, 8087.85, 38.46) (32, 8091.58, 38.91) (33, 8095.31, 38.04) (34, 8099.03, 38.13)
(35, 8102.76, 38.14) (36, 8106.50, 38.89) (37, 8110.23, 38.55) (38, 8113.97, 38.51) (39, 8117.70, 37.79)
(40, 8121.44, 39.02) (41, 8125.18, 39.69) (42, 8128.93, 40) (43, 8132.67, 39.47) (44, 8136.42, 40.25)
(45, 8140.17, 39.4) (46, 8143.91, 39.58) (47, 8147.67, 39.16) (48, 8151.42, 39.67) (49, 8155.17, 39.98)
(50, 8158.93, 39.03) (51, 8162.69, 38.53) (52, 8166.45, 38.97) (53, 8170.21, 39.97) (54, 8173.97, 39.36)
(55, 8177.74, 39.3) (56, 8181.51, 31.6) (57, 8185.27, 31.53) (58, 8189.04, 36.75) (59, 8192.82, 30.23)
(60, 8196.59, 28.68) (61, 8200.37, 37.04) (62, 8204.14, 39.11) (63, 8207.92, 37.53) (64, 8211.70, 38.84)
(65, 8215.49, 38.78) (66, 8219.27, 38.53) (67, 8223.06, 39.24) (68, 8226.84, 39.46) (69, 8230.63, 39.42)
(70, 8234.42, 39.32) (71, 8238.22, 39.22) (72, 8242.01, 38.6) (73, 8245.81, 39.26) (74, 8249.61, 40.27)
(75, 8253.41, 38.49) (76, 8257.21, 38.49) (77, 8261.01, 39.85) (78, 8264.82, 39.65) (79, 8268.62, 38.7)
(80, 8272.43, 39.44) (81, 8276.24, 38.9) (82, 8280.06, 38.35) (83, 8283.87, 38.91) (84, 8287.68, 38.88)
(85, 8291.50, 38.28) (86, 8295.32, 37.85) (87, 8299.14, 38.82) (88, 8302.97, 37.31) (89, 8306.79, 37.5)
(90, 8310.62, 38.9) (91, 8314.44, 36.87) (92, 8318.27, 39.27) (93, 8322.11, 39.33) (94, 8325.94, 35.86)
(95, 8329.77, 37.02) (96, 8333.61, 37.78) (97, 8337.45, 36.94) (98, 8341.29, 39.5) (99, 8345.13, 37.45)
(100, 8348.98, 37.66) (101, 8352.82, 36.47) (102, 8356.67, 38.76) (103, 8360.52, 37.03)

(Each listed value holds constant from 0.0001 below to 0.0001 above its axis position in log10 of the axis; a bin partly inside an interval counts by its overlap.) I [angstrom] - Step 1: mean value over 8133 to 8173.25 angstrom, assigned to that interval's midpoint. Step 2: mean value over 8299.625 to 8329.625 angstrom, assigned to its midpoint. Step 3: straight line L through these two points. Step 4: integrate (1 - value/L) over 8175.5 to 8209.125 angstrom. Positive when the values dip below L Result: 3.8 angstrom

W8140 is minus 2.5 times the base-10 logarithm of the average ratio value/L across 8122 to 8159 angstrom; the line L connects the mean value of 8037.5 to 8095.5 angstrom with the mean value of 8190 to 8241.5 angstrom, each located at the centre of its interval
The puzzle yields -0.06 mag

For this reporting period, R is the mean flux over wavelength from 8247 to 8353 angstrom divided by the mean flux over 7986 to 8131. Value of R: 1.03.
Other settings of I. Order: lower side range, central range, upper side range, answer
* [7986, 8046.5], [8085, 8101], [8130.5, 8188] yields -0.5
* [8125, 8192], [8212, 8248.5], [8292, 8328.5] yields -0.9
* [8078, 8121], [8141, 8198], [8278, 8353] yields 1.9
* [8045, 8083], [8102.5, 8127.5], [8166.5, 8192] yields -1.1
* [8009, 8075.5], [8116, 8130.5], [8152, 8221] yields -0.8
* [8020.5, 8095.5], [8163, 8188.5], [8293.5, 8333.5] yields 0.5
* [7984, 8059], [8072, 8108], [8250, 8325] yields -1.3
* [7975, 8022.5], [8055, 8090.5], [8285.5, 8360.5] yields -1.8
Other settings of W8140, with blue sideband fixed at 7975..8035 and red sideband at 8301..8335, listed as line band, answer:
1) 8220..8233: -0.06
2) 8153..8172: -0.07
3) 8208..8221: -0.04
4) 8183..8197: 0.15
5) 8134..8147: -0.09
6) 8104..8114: -0.07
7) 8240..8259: -0.05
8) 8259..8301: -0.04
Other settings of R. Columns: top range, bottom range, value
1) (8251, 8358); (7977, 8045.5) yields 1.07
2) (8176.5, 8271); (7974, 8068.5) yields 1.04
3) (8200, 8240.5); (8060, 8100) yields 1.02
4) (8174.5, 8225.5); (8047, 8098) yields 0.95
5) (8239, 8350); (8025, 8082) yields 1.03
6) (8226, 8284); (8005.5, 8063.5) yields 1.06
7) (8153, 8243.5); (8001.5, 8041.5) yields 1.03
